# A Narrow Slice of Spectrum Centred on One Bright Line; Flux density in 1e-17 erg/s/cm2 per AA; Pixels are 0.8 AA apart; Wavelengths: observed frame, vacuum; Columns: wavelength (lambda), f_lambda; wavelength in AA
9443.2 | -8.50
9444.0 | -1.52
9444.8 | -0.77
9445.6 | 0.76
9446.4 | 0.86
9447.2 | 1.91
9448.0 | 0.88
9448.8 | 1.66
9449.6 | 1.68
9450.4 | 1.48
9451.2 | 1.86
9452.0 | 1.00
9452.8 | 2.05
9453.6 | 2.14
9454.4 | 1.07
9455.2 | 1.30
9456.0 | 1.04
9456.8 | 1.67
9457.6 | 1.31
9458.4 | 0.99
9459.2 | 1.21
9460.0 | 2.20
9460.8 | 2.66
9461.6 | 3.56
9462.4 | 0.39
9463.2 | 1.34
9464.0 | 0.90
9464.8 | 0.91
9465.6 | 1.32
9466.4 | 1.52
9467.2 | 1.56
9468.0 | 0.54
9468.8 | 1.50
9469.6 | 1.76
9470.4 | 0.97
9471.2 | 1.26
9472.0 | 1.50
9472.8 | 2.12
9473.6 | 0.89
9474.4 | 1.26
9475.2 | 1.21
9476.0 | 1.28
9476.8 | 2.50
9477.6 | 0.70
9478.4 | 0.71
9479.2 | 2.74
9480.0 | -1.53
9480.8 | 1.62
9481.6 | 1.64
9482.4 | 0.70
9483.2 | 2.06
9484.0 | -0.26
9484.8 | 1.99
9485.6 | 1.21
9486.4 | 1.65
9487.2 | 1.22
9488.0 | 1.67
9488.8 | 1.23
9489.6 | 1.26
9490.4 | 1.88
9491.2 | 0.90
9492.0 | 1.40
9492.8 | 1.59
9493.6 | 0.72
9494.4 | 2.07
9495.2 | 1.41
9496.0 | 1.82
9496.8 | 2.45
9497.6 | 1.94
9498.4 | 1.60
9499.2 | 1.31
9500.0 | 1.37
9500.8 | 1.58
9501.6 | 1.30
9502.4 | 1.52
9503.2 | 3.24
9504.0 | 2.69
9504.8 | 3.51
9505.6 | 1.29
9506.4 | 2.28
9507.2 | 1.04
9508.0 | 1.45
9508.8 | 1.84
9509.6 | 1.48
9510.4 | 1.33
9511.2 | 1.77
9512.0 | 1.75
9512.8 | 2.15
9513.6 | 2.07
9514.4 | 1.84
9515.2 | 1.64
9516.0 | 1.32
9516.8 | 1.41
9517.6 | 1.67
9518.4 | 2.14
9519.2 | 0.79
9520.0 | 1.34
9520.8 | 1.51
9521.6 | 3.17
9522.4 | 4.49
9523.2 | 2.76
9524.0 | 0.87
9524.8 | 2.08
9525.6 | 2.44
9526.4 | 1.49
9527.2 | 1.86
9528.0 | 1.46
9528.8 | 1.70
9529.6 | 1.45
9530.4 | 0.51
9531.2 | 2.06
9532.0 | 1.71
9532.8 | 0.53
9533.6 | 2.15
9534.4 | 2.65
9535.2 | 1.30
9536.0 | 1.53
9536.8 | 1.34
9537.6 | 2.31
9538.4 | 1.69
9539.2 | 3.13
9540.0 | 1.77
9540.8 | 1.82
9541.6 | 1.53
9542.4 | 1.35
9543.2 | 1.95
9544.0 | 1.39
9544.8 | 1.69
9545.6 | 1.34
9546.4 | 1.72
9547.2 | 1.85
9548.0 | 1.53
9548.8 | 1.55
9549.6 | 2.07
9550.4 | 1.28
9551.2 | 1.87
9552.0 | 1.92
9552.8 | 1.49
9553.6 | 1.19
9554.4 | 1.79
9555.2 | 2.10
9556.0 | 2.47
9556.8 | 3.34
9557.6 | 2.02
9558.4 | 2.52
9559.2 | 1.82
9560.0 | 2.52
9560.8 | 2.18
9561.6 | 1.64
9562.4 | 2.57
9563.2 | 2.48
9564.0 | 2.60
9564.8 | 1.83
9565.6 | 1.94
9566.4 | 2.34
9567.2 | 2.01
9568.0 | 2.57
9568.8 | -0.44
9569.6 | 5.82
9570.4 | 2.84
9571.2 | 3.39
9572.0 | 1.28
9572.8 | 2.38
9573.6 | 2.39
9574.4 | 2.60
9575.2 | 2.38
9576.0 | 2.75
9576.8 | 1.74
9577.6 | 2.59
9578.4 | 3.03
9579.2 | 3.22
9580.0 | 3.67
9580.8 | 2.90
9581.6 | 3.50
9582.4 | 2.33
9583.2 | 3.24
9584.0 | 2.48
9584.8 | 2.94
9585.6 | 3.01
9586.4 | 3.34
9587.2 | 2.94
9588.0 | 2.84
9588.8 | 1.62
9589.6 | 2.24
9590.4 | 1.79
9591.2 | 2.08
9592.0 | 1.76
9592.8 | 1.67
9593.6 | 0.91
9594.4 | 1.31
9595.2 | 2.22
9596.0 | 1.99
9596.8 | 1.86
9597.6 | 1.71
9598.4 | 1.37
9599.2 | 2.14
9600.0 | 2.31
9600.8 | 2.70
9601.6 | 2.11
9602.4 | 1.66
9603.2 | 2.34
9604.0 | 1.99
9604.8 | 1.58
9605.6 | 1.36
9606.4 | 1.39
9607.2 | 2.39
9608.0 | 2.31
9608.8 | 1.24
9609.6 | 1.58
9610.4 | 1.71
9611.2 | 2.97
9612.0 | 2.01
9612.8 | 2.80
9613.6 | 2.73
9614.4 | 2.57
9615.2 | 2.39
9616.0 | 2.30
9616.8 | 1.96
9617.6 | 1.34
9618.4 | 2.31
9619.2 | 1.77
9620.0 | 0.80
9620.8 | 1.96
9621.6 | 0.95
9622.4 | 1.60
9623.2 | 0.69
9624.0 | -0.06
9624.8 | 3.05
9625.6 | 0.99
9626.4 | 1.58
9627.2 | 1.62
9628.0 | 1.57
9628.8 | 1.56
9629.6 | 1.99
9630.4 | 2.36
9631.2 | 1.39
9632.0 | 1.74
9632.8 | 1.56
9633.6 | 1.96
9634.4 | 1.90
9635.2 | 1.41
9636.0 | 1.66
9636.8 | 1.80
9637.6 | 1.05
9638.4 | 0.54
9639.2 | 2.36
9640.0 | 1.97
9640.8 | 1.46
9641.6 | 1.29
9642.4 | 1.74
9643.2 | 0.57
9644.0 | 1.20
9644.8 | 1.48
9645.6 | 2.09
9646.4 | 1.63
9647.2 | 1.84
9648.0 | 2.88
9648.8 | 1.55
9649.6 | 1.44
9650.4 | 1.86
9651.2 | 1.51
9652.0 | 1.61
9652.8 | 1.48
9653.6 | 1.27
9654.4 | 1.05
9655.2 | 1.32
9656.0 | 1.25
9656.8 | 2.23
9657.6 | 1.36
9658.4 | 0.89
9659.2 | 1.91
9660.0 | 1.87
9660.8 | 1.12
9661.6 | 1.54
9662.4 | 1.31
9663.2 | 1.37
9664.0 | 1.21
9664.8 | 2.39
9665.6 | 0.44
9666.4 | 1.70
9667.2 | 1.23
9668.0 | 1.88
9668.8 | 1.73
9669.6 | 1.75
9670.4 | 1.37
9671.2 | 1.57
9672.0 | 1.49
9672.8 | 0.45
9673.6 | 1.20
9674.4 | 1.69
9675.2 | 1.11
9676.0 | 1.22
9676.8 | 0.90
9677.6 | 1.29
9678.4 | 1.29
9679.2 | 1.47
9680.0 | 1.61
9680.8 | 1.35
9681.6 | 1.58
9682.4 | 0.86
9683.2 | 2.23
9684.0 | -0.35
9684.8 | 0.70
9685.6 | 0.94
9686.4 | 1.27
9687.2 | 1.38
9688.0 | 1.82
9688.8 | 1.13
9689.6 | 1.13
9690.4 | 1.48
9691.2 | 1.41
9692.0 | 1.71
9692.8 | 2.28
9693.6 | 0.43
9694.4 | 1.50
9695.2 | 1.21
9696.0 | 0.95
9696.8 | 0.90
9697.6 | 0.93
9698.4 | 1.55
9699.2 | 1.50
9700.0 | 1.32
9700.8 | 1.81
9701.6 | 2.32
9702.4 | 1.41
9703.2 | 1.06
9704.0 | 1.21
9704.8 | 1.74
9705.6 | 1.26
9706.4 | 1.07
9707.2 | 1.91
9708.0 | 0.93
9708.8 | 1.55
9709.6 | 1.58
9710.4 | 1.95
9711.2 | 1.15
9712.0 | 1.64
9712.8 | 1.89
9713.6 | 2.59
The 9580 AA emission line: H-alpha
